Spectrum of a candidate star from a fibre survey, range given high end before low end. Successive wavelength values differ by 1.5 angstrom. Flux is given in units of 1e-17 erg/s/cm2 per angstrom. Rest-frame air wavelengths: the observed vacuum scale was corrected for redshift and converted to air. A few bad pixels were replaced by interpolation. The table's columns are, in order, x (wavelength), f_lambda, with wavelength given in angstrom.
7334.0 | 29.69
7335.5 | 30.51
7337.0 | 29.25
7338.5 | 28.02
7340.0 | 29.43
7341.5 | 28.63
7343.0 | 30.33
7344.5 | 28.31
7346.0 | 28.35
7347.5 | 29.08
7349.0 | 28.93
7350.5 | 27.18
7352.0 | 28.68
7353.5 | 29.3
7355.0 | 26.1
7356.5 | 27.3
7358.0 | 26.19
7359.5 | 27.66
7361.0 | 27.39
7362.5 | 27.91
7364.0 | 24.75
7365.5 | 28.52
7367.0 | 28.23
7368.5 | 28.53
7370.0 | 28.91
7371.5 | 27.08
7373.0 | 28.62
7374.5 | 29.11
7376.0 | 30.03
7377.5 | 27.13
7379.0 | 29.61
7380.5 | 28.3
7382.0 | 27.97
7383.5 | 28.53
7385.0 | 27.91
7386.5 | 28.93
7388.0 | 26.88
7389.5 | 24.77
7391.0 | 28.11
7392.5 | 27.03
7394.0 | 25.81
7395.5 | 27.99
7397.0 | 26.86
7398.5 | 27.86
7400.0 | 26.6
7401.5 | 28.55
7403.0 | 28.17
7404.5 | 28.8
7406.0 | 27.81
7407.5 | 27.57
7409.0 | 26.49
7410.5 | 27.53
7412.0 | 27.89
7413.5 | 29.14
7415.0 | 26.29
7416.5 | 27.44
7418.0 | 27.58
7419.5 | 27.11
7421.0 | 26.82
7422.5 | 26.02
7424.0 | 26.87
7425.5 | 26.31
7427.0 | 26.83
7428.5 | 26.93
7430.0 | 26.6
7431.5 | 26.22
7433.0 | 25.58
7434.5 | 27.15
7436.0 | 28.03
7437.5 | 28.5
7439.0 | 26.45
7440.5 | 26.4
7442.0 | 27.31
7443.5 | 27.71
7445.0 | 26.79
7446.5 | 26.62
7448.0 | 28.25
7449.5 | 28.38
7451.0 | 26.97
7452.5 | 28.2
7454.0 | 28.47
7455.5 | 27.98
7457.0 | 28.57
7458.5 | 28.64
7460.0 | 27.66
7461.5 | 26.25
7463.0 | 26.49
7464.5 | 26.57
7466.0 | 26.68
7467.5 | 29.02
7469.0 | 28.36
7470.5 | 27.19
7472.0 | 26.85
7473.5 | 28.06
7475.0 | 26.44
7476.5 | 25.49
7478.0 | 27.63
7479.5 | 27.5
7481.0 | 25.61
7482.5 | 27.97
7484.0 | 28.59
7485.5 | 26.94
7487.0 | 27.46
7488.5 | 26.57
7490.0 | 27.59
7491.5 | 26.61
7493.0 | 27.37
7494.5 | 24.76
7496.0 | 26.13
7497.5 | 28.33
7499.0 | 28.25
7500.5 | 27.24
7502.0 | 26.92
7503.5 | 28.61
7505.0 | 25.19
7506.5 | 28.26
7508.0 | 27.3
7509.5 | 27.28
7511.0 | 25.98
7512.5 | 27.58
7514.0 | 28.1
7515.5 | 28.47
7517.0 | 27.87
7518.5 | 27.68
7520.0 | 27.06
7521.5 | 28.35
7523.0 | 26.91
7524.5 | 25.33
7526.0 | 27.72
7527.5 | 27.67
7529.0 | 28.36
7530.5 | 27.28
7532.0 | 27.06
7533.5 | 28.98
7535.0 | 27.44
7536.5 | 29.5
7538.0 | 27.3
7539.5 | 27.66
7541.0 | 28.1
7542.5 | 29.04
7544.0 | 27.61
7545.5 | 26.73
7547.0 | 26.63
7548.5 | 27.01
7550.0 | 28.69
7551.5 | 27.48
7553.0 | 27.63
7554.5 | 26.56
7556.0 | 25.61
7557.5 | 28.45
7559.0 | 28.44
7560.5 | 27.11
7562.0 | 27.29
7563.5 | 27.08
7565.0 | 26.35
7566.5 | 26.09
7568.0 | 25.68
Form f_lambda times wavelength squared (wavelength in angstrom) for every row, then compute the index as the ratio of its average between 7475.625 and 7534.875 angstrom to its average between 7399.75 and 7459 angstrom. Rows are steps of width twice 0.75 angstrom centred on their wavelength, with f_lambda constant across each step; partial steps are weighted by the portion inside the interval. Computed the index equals 1.0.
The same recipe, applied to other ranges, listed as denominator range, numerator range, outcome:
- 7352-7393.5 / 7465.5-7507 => 1.01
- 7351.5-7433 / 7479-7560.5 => 1.03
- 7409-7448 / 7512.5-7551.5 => 1.05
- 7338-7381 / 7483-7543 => 1.02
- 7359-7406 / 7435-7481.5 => 1.00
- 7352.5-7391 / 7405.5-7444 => 0.99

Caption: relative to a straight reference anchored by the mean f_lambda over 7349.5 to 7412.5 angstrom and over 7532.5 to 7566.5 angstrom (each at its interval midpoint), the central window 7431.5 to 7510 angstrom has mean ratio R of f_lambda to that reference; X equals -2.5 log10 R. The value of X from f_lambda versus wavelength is 0.01 mag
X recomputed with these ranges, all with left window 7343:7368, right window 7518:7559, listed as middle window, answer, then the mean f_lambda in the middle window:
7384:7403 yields 0.02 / 27.3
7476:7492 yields 0.02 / 27.1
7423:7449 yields 0.03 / 27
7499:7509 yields 0.01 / 27.3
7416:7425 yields 0.03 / 26.9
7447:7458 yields -0.02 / 28.1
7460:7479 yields 0.02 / 27.1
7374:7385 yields -0.03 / 28.6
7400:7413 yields 0.00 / 27.8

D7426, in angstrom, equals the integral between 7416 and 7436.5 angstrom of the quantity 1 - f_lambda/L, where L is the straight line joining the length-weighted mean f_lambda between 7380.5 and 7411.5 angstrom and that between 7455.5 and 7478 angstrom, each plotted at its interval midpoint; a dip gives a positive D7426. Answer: 0.5 angstrom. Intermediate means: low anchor 27.5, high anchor 27.3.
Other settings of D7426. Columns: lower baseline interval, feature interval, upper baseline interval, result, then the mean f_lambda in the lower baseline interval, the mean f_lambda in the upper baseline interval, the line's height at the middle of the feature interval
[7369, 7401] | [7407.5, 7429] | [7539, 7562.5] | 0.5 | 27.8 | 27.5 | 27.8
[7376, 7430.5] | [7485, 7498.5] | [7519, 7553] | 0.3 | 27.5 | 27.6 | 27.6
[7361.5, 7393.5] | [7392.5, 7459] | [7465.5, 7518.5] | 0.7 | 27.9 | 27.3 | 27.6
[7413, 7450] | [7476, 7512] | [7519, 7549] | 0.4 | 27.1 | 27.6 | 27.4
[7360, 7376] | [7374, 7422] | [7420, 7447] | -0.4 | 28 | 26.8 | 27.5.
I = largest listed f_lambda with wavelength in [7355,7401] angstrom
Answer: 30.03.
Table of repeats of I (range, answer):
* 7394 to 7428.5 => 29.14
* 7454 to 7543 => 29.5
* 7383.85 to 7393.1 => 28.93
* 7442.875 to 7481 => 29.02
